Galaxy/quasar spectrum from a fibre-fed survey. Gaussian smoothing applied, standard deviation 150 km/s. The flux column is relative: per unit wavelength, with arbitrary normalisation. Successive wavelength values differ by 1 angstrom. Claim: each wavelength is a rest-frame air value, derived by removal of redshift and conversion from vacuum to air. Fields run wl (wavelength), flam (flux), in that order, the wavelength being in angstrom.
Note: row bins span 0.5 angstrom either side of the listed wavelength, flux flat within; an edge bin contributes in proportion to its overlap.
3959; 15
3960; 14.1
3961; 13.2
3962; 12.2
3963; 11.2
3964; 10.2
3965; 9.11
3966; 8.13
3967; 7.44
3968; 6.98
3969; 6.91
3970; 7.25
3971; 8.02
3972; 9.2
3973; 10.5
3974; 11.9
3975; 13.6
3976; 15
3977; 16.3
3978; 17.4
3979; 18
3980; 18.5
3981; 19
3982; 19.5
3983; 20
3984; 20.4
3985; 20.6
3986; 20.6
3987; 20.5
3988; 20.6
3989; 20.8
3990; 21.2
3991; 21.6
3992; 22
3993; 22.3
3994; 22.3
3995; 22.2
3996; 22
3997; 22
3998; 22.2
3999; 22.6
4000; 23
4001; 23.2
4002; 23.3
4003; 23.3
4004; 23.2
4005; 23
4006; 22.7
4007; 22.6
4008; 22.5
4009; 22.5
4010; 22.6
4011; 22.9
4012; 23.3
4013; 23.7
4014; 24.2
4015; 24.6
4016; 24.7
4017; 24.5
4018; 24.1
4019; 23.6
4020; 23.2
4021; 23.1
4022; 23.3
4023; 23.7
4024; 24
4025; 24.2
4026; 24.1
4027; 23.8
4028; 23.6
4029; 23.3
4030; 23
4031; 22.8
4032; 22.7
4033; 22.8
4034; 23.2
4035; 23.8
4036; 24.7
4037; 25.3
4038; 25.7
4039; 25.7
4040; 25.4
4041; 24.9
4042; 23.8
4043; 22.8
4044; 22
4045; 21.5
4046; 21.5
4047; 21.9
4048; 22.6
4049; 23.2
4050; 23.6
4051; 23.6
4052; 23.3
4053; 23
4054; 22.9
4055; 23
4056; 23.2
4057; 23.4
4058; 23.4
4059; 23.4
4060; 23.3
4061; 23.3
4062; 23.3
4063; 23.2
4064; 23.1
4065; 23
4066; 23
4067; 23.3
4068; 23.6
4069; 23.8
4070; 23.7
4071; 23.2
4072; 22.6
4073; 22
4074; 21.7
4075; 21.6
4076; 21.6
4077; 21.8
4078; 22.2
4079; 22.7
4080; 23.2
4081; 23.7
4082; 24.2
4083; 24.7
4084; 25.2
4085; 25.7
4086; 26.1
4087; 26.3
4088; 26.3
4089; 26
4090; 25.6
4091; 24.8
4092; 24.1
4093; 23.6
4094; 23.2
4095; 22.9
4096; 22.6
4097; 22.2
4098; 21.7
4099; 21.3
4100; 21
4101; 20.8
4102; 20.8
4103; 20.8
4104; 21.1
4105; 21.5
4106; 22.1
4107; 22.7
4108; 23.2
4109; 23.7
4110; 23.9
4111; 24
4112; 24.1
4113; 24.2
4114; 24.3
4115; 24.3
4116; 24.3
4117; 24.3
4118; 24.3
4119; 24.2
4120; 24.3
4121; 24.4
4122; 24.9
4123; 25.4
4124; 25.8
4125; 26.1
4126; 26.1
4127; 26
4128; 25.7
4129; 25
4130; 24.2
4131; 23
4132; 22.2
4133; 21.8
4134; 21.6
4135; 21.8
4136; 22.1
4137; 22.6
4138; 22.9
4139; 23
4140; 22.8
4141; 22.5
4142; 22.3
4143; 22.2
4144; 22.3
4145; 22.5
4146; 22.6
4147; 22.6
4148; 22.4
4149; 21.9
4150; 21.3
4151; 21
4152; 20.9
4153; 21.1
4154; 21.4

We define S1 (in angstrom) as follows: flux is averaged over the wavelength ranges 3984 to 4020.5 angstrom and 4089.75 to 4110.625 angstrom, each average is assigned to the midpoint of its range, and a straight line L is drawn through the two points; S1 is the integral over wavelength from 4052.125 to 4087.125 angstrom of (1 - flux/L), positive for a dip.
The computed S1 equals -1.2 angstrom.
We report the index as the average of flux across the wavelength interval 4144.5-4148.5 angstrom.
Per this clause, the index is 22.5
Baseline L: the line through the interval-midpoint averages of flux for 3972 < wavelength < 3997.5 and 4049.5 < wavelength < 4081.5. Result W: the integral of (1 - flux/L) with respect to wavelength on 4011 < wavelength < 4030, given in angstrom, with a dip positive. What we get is -2.79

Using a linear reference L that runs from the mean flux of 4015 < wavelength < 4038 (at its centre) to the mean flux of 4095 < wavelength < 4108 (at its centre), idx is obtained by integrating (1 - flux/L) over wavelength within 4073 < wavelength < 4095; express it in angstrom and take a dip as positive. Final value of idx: -1.8 angstrom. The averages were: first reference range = 23.8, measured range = 23.9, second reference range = 21.7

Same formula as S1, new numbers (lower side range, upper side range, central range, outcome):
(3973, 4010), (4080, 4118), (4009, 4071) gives -4.58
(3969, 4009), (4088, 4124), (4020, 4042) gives -3.39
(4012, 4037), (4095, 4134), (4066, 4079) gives 0.53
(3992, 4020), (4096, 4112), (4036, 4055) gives -0.68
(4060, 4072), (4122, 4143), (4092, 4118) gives 0.77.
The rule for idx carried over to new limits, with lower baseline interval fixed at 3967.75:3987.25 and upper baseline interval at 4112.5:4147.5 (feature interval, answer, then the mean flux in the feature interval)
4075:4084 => -1.0 angstrom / 23.1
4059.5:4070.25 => -1.8 angstrom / 23.3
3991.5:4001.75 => -4.0 angstrom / 22.4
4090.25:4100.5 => -0.5 angstrom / 22.8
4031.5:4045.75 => -4.1 angstrom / 23.8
